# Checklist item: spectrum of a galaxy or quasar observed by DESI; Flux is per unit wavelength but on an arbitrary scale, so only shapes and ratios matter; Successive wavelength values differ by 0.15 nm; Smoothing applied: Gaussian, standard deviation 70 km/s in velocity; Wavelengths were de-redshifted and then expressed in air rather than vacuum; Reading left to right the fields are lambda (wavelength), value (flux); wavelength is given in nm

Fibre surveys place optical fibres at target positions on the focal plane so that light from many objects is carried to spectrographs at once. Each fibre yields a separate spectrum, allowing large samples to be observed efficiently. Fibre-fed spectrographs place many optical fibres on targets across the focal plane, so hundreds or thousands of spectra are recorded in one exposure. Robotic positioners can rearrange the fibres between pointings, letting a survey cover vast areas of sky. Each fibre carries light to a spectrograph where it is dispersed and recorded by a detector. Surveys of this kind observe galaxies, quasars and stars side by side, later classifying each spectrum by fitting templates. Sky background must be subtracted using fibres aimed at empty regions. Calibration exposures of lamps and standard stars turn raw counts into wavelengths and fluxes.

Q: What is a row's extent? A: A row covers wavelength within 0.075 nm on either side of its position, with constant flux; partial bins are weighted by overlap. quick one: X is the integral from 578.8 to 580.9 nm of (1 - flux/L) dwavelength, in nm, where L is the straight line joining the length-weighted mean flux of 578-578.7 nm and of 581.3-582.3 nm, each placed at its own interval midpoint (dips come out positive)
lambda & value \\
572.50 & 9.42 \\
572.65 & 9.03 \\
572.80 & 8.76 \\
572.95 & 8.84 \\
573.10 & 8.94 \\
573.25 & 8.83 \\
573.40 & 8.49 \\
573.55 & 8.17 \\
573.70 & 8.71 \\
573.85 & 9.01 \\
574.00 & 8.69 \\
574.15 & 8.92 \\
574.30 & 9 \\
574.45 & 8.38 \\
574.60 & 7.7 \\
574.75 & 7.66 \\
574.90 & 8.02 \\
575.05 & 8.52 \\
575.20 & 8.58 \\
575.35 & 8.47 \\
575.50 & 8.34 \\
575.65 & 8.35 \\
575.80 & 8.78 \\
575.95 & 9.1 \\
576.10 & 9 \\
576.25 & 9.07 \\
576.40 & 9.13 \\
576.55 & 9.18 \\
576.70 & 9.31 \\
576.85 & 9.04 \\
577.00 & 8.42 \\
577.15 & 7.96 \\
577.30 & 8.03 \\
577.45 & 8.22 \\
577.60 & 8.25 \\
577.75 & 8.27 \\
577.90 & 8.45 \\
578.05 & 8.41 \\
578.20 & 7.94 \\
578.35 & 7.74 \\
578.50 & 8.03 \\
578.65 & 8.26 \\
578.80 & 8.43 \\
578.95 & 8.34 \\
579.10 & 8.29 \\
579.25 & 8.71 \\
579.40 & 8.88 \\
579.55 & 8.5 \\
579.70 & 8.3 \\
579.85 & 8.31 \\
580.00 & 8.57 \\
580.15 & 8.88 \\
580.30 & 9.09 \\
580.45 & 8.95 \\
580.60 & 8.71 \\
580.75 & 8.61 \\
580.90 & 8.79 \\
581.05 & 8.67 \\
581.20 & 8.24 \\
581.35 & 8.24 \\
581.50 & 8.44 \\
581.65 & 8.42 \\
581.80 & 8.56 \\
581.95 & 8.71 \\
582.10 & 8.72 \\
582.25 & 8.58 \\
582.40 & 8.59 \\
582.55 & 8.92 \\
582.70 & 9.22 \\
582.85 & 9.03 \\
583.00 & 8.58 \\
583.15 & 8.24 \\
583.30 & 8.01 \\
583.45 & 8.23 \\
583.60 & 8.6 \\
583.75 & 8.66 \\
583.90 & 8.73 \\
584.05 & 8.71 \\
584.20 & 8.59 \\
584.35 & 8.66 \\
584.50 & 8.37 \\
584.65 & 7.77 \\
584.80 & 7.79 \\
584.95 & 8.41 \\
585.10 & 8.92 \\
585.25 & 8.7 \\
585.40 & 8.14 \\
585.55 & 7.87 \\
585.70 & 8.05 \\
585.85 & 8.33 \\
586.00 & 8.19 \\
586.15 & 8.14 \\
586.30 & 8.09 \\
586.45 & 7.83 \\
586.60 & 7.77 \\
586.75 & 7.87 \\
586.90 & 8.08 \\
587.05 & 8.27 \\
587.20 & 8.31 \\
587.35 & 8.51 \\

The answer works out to -0.092 nm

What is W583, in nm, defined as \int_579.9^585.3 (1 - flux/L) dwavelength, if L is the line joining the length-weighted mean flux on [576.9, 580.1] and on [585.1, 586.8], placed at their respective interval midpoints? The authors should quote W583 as -0.24 nm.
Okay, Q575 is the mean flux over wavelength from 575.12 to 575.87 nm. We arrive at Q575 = 8.5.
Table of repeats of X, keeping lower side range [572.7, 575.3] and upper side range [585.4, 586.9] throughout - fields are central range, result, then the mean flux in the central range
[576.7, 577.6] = 0.00 nm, 8.41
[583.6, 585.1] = -0.06 nm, 8.44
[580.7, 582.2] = -0.06 nm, 8.54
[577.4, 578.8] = 0.03 nm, 8.19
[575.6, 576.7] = -0.07 nm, 8.98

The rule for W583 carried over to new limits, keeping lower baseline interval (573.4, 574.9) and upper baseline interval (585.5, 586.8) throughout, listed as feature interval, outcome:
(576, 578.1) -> -0.07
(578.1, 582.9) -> -0.19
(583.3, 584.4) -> -0.06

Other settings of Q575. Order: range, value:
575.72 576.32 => 8.98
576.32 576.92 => 9.17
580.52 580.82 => 8.67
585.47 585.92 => 8.08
